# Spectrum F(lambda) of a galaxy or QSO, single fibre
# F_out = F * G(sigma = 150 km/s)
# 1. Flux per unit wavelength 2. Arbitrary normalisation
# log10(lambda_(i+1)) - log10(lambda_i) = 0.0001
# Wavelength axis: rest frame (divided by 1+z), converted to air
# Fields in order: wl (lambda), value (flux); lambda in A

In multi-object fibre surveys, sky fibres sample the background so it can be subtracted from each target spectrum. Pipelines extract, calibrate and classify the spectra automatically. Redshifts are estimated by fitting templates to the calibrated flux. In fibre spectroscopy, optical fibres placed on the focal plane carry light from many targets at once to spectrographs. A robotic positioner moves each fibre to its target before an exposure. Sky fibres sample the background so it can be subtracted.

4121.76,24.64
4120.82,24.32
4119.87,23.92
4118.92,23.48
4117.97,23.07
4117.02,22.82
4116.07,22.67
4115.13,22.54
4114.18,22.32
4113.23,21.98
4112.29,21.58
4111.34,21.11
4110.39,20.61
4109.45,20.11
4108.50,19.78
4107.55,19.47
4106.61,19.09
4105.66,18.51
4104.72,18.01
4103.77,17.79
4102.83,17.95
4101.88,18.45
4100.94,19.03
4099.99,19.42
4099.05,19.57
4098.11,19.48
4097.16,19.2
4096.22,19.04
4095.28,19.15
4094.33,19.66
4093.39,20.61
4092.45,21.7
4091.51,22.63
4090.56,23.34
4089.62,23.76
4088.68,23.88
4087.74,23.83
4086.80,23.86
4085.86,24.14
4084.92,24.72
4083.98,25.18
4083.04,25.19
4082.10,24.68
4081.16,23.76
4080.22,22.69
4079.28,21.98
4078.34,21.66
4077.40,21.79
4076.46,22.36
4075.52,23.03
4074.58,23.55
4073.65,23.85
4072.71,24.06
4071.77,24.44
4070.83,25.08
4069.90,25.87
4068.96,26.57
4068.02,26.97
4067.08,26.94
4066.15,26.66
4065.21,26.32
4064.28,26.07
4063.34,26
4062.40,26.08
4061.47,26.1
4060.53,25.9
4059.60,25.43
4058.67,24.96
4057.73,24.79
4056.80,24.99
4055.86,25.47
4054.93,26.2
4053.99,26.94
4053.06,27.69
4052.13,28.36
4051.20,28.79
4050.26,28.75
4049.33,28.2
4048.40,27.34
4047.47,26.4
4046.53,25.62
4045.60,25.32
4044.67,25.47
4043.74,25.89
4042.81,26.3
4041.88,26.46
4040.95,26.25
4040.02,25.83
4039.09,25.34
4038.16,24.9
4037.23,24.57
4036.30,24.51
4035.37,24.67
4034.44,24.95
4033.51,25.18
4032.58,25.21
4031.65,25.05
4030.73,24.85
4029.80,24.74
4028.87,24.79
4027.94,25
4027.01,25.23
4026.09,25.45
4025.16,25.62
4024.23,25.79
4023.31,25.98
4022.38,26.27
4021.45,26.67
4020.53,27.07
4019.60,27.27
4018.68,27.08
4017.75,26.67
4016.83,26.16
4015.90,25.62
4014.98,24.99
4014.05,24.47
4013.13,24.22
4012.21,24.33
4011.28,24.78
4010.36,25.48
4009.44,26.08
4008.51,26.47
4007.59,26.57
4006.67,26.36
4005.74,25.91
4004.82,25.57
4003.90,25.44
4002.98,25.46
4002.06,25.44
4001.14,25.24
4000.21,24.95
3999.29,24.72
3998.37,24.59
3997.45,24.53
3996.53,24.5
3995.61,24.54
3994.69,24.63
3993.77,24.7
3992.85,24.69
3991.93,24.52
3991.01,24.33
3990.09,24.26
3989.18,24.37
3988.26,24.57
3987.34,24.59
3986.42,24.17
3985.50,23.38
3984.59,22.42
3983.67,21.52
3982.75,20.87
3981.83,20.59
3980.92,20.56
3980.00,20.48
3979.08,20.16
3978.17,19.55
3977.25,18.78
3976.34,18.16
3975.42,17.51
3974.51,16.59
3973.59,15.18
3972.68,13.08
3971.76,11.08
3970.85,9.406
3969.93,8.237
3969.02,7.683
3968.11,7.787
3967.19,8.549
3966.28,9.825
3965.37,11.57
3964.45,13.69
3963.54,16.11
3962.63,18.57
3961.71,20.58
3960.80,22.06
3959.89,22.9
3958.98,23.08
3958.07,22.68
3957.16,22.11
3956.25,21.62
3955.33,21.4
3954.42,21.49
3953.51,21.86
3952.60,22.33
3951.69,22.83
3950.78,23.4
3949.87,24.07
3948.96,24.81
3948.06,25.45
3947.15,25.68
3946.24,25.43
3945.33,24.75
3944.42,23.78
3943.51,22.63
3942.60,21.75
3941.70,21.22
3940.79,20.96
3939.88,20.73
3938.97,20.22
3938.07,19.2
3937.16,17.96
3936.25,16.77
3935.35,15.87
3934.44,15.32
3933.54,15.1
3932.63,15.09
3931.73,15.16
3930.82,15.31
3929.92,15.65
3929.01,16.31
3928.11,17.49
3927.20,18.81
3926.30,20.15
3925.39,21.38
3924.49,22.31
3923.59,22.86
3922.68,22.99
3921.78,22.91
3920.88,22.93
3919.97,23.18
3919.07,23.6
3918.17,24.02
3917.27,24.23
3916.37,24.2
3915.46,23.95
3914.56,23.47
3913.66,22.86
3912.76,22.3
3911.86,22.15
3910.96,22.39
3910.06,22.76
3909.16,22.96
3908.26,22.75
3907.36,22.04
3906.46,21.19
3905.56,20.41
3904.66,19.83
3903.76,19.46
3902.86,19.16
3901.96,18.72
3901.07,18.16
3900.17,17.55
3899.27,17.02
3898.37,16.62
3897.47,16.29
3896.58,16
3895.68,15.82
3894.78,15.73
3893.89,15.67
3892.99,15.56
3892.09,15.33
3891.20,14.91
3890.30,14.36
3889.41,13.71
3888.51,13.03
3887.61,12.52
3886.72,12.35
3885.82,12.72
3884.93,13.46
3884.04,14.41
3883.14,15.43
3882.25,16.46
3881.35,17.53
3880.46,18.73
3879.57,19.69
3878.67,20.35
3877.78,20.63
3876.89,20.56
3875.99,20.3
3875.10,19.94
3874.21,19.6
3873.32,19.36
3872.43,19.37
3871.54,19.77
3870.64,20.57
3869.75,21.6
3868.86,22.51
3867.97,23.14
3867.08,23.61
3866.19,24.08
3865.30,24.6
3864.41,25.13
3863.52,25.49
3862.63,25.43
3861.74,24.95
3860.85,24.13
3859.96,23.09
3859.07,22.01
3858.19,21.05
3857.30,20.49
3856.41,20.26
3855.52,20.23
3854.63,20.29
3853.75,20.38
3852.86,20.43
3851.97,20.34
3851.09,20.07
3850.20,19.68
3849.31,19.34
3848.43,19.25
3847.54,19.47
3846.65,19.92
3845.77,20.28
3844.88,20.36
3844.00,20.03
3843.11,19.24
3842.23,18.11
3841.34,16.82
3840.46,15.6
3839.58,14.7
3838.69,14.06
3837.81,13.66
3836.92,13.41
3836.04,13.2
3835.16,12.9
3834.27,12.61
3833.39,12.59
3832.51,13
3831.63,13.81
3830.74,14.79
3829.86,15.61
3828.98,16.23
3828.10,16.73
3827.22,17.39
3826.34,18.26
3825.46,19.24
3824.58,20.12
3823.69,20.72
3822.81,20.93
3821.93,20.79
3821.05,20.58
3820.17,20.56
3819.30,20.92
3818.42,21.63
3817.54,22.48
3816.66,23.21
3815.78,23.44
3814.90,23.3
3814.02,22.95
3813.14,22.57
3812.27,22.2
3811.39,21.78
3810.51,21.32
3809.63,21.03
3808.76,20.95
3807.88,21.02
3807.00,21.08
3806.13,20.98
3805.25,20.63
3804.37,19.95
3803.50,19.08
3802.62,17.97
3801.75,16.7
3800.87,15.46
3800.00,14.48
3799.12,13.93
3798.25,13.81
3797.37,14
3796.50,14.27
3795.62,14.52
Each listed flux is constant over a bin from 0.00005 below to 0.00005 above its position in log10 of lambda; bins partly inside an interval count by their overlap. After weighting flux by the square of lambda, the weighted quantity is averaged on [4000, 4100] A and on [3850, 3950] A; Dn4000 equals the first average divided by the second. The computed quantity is 1.34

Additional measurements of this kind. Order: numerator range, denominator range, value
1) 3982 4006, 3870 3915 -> 1.40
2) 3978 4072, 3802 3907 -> 1.46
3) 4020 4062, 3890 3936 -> 1.42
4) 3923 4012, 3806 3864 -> 1.14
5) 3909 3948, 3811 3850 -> 1.20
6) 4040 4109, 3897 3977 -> 1.31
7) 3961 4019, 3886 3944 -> 1.16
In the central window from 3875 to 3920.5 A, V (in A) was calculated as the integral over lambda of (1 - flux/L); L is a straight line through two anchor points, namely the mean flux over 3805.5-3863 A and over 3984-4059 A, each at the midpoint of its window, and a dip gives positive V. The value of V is 5.8 A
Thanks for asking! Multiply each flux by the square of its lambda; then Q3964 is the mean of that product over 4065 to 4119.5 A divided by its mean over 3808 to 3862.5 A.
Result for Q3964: 1.32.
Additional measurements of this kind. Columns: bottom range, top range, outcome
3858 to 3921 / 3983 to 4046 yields 1.35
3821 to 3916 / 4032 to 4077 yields 1.50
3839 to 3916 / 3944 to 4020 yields 1.18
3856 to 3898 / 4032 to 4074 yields 1.50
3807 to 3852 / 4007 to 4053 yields 1.53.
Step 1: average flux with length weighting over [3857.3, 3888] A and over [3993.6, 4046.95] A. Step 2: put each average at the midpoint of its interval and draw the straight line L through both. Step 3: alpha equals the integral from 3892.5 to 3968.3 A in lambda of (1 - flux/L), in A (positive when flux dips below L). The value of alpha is 7.5 A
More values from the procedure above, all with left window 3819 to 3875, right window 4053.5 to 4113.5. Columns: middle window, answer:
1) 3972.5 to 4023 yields -5.0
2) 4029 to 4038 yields -1.1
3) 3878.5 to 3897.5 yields 4.4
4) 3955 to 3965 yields 0.3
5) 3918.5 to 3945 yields 1.2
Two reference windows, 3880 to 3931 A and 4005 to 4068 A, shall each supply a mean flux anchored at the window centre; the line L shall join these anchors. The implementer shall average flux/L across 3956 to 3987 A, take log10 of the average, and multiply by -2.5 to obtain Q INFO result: 0.28 mag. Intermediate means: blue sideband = 18.9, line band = 17.4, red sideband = 25.9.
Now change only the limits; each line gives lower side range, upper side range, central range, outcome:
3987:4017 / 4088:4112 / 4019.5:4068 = -0.136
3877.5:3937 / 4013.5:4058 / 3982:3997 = -0.023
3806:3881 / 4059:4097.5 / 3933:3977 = 0.169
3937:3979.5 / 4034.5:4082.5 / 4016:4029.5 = -0.130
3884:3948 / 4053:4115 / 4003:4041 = -0.184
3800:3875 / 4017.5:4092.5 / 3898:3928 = 0.010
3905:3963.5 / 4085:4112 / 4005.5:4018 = -0.216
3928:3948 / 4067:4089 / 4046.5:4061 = -0.146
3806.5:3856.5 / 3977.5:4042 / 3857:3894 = 0.055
